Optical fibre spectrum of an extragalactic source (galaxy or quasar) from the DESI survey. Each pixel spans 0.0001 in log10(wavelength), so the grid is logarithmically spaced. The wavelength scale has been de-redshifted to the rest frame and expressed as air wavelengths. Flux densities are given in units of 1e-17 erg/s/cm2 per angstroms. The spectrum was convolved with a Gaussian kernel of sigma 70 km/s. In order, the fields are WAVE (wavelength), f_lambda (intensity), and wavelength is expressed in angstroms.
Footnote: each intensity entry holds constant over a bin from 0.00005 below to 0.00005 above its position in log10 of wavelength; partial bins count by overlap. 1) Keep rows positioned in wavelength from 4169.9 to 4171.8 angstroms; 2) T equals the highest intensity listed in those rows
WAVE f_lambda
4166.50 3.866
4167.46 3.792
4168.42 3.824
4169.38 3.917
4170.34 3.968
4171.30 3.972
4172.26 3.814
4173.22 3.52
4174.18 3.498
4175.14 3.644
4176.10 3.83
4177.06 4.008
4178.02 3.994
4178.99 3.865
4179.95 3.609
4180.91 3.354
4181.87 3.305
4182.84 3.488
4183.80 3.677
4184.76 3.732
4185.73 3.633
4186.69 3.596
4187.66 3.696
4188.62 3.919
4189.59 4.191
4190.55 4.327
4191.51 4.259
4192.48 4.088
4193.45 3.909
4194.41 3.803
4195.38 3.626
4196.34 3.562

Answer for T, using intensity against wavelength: 3.972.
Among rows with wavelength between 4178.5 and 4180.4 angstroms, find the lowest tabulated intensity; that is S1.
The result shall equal 3.609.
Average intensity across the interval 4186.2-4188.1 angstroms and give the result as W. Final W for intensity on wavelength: 3.64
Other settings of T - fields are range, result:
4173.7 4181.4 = 4.008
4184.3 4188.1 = 3.732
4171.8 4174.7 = 3.814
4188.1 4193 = 4.327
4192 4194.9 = 4.088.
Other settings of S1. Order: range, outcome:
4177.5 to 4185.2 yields 3.305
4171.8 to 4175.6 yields 3.498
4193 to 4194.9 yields 3.803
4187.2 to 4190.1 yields 3.696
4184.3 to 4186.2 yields 3.633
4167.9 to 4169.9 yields 3.824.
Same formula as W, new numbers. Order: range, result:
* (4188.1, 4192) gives 4.17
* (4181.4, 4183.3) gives 3.38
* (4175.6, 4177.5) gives 3.92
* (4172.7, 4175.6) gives 3.56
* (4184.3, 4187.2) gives 3.64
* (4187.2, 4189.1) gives 3.82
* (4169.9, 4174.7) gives 3.75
